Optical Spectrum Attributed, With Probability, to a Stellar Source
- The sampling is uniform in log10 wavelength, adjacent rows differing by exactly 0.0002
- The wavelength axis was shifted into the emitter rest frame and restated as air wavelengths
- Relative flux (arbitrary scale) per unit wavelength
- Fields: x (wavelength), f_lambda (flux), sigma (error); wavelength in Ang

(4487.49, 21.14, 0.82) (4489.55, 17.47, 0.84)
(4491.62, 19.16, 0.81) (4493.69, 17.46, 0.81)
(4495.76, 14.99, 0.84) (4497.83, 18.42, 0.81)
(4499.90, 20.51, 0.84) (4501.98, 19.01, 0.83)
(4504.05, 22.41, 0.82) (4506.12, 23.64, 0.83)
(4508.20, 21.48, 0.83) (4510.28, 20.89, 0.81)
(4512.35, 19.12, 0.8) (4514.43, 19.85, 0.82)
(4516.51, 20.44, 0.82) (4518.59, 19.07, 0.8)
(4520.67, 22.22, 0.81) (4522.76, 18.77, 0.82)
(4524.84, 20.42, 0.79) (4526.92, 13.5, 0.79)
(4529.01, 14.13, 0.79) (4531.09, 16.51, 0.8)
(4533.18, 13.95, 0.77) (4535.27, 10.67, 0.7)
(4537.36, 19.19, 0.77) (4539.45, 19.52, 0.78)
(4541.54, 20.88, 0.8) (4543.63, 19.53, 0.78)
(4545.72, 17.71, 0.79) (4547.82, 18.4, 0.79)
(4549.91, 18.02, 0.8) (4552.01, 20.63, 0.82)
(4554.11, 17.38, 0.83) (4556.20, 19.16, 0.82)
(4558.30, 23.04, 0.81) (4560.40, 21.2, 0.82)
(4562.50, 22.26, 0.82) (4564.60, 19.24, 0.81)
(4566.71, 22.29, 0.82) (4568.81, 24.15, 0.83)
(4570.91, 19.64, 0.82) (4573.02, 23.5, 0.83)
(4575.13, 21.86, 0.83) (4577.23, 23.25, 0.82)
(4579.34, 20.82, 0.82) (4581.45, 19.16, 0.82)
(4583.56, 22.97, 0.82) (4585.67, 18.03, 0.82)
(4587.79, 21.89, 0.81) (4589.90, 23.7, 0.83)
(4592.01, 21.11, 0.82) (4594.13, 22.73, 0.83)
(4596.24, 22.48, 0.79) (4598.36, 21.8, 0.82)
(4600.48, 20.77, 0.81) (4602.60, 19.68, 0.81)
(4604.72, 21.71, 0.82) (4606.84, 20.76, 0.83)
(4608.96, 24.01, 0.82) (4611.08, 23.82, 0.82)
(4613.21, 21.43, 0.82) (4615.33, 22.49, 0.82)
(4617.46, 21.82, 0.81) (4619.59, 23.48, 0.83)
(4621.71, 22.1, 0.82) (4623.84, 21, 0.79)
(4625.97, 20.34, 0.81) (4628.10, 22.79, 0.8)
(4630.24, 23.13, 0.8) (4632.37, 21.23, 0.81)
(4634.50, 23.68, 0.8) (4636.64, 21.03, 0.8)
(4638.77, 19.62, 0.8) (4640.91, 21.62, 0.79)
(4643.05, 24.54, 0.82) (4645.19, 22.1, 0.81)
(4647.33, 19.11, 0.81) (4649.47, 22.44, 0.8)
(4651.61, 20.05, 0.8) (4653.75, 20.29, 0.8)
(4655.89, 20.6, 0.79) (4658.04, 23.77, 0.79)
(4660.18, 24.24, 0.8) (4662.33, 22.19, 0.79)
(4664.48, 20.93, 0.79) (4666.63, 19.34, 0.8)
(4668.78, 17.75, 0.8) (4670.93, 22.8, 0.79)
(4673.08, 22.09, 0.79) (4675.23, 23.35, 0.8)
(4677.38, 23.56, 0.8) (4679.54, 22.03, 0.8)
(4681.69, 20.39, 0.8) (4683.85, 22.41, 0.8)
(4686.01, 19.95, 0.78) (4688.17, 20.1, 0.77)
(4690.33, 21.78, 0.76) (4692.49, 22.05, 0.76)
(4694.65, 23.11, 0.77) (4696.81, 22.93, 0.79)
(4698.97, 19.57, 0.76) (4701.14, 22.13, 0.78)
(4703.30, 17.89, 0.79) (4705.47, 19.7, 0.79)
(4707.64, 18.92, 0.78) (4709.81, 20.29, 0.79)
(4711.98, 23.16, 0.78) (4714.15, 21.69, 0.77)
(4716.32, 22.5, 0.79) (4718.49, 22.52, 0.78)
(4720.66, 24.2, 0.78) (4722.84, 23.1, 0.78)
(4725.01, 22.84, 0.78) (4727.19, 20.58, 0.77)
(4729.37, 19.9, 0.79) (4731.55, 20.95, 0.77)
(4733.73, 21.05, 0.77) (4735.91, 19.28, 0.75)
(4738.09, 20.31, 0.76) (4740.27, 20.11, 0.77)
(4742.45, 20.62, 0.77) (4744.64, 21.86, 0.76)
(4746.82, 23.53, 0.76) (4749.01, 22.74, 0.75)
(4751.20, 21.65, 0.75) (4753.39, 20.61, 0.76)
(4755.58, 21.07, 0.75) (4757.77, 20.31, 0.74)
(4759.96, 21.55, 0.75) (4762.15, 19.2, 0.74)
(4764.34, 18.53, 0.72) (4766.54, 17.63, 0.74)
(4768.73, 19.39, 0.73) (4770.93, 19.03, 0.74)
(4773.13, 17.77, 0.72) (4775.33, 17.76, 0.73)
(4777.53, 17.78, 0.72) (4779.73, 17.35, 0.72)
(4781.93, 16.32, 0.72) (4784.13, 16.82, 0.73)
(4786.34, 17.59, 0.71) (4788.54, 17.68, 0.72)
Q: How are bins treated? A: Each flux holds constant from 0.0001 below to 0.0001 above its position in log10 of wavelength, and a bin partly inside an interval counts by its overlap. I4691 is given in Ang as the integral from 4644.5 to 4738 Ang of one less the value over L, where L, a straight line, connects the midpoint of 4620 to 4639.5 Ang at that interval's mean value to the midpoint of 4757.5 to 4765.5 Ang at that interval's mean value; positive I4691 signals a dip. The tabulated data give -2.3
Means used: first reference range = 21.8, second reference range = 19.8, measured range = 21.4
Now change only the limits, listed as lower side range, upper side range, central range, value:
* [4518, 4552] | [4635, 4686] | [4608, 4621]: -1.7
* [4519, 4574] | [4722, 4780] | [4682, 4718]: -2.1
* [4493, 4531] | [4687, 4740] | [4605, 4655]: -3.6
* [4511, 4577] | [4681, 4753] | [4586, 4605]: -1.6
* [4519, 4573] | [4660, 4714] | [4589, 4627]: -3.7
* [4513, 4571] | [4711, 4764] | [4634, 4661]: -1.9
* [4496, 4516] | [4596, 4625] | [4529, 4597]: 3.8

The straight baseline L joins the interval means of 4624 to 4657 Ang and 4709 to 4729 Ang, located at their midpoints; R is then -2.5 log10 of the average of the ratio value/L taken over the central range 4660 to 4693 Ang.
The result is 0.019 mag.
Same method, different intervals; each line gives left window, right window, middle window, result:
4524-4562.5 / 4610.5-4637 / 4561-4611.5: -0.075 mag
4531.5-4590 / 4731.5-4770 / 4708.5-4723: -0.099 mag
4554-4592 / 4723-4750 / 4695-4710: 0.048 mag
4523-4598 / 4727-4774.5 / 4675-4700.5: -0.081 mag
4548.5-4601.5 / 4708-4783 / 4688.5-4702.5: -0.054 mag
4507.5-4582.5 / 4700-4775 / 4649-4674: -0.057 mag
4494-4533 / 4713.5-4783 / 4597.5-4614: -0.114 mag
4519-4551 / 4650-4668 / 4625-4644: -0.068 mag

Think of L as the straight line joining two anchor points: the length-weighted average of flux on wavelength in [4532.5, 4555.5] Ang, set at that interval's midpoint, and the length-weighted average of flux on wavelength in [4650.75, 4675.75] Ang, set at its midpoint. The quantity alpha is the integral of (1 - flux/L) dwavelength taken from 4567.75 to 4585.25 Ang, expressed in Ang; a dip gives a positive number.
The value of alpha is -2.7 Ang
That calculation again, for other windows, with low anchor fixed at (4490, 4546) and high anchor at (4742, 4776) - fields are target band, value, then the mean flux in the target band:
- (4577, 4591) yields -1.6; 21.3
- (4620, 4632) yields -1.6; 21.9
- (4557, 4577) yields -3.1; 21.9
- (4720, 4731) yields -1.1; 22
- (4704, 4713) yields -0.2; 20.4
